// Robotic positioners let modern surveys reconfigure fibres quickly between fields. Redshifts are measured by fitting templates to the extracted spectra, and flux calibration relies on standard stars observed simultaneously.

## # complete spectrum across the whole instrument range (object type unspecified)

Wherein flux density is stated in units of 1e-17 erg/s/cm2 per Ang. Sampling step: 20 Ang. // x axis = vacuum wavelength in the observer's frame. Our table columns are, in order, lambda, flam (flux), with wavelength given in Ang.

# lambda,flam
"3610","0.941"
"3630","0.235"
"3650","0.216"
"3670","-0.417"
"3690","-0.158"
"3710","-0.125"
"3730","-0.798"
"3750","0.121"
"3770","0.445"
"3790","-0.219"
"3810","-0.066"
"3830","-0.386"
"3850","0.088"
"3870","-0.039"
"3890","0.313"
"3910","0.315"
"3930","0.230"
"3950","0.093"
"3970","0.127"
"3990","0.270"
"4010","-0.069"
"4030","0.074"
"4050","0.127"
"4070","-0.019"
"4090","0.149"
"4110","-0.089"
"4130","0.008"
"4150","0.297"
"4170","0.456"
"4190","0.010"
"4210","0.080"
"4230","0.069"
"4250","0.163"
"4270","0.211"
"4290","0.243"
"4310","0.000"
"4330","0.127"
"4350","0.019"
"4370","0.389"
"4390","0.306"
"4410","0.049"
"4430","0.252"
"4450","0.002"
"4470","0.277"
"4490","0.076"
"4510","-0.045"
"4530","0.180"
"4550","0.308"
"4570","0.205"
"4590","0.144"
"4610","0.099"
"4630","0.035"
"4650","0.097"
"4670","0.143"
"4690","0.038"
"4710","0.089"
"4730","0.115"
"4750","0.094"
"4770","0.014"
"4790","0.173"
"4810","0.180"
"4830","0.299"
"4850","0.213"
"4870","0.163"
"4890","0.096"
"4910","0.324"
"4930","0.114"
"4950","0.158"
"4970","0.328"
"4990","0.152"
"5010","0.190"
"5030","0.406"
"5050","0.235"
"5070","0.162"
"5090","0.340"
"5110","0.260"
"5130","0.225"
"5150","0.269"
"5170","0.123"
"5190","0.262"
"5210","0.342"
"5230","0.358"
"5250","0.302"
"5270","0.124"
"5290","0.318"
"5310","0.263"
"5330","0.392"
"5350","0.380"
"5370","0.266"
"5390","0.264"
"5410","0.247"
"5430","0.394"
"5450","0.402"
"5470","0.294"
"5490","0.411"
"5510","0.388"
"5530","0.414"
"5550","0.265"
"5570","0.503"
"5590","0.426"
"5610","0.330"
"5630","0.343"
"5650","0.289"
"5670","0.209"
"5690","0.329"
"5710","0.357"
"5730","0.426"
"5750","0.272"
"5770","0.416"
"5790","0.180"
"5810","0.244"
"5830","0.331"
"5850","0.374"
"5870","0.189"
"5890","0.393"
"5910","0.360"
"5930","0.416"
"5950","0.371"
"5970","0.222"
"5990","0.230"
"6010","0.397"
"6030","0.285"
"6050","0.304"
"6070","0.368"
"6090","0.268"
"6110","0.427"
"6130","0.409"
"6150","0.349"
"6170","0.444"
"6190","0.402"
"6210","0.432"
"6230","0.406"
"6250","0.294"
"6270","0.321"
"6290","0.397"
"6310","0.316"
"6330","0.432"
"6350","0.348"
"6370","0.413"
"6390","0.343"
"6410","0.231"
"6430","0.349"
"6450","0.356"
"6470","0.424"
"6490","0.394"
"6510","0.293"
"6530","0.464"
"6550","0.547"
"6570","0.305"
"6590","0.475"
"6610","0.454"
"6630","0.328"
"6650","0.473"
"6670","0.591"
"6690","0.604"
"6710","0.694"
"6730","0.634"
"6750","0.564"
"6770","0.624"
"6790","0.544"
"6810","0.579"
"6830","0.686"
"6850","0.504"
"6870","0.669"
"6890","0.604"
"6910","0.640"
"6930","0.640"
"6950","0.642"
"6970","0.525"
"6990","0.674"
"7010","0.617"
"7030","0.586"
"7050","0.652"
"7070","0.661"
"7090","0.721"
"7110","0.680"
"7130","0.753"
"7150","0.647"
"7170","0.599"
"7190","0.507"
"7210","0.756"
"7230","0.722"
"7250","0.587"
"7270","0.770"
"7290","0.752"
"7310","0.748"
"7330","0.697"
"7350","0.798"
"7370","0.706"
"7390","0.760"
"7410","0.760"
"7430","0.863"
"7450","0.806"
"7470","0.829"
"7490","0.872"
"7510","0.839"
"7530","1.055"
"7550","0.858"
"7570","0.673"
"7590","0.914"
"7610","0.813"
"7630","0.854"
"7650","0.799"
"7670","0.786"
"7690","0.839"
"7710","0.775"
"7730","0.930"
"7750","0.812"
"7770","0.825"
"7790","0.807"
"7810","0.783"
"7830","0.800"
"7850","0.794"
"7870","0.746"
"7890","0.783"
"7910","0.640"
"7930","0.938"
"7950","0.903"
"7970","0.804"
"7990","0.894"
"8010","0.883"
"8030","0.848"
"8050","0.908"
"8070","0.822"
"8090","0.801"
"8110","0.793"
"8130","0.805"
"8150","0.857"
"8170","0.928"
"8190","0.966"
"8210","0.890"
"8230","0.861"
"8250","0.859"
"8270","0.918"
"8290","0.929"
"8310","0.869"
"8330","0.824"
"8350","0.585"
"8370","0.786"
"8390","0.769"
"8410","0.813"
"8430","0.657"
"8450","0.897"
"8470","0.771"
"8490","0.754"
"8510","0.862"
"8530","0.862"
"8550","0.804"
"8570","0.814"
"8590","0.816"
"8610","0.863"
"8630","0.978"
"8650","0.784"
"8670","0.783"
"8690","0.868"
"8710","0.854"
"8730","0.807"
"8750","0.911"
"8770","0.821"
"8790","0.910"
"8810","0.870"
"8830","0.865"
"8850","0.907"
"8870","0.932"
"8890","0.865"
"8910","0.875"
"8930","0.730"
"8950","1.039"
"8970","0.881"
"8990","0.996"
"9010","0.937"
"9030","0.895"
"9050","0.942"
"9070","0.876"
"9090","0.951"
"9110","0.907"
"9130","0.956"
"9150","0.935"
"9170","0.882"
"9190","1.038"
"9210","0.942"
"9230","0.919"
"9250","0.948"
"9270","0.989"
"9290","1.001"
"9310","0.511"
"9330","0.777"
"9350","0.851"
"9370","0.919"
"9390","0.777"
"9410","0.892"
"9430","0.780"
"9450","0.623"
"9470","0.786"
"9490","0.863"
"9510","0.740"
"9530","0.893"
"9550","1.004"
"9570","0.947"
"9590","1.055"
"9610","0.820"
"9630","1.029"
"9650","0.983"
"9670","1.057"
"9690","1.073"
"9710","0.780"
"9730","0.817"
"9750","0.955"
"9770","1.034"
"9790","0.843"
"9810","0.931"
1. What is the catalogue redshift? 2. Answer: 0.670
